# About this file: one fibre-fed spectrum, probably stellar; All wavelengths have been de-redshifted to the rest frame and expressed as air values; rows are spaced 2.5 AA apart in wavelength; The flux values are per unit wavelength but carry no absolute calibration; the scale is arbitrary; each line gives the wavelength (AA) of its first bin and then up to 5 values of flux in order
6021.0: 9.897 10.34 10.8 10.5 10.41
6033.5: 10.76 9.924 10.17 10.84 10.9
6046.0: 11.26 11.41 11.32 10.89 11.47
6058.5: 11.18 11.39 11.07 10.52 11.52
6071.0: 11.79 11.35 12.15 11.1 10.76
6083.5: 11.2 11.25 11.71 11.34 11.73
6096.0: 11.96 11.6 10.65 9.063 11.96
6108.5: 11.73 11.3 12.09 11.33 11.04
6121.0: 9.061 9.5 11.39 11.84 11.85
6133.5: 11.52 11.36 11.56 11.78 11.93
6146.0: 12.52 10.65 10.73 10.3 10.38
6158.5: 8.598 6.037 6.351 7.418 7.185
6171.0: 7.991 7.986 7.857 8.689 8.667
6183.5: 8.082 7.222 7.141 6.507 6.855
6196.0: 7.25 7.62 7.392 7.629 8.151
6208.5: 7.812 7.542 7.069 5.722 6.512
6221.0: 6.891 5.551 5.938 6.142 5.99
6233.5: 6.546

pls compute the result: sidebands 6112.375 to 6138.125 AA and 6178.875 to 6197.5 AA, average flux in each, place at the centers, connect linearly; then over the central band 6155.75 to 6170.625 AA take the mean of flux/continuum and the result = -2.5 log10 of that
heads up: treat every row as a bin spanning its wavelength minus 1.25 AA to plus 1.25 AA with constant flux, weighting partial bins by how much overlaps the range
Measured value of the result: 0.19 mag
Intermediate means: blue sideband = 11.1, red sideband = 7.45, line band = 7.5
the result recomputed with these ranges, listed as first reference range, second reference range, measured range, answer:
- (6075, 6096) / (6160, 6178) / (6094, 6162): -0.17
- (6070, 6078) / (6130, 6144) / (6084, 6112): 0.04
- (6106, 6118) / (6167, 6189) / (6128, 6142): -0.13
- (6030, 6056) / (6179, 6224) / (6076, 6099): -0.17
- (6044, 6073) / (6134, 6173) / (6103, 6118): -0.10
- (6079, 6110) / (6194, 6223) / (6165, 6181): 0.07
